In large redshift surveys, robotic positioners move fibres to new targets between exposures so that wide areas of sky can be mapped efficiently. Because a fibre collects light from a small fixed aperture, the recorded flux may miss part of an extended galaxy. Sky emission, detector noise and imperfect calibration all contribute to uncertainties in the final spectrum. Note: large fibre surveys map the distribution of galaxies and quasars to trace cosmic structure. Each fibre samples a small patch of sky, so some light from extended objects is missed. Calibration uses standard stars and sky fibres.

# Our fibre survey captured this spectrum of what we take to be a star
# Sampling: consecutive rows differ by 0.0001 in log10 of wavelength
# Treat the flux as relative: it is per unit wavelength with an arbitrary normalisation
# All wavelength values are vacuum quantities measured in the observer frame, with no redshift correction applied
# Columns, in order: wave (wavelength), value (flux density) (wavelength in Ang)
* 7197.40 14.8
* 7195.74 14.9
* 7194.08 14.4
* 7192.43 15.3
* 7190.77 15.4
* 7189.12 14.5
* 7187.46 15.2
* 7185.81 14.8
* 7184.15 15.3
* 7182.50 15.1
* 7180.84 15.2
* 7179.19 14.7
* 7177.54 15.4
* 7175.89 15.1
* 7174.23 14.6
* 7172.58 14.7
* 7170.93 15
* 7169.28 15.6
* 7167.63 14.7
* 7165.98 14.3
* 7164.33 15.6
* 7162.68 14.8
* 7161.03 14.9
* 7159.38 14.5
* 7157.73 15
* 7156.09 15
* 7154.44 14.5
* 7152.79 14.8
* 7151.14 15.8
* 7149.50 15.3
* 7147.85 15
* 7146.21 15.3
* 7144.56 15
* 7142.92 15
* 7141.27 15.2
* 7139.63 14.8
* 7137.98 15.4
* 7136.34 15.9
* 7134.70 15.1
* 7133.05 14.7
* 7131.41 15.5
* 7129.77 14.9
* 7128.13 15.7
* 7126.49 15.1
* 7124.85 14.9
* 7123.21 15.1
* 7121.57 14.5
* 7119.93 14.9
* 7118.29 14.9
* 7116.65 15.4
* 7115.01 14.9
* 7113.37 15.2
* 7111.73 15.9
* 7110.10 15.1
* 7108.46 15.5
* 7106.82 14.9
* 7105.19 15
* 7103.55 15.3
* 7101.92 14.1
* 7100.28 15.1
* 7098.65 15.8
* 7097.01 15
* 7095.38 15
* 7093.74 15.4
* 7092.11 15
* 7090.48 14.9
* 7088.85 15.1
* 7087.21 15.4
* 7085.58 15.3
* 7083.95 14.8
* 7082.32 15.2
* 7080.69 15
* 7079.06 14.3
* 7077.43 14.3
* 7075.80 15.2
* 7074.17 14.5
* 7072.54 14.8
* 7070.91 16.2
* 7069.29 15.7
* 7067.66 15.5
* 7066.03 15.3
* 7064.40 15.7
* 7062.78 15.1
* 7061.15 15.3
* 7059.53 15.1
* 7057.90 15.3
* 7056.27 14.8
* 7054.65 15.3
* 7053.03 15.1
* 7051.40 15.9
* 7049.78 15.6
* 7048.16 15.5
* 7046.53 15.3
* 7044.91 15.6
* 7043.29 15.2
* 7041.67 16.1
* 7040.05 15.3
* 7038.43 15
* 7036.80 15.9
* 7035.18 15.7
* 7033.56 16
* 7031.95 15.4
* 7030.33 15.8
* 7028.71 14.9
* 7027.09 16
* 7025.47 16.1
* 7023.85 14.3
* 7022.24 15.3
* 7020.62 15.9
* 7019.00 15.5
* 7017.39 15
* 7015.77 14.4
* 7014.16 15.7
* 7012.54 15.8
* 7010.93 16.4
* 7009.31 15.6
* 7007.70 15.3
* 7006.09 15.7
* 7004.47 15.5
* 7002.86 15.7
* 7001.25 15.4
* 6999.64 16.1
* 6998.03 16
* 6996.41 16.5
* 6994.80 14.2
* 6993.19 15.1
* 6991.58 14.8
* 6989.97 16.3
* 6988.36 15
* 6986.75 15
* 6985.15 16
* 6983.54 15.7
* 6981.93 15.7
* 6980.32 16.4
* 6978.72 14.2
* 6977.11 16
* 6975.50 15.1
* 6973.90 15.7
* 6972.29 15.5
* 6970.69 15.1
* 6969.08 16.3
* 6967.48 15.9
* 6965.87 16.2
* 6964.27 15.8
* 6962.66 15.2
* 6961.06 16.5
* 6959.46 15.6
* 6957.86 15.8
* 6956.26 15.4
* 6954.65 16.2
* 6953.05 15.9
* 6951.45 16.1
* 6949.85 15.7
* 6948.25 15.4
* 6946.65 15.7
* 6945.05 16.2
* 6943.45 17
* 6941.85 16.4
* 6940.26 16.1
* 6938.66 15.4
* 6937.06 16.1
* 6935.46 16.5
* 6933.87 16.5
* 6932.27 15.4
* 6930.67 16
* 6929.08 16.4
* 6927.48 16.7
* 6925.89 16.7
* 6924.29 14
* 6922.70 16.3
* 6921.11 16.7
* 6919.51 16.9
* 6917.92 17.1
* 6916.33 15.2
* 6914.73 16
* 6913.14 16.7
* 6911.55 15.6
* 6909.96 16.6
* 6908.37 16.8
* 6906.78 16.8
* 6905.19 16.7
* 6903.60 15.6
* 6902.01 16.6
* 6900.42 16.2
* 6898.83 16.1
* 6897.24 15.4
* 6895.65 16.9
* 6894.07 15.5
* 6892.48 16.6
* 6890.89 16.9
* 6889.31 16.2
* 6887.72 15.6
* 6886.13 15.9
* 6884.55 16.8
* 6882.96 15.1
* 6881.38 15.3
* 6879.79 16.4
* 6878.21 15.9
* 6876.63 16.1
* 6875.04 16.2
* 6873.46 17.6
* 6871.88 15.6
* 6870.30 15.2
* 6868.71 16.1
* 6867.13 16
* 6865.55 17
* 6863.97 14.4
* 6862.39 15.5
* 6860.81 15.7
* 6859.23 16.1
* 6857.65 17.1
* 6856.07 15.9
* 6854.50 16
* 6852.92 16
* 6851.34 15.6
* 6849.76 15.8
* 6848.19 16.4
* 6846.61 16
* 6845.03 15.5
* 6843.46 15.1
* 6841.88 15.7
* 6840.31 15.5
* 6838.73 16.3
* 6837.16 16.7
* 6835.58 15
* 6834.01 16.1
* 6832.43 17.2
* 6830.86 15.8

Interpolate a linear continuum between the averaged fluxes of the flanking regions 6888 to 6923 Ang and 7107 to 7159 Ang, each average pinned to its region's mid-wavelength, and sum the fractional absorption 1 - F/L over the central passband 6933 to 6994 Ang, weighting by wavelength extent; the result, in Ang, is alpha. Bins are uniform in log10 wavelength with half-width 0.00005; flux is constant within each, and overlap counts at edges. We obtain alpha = 0.9 Ang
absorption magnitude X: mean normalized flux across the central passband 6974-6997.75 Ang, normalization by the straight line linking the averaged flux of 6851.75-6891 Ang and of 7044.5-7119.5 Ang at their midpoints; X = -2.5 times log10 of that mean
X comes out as 0.01 mag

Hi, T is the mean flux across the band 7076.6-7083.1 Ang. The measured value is 14.7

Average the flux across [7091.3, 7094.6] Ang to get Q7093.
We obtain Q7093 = 15.2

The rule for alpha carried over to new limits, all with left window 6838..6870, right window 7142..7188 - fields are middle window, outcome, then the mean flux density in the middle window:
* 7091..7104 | 0.1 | 15.1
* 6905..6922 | -0.8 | 16.5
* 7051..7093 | 0.3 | 15.2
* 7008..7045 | -0.3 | 15.5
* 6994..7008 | -0.1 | 15.6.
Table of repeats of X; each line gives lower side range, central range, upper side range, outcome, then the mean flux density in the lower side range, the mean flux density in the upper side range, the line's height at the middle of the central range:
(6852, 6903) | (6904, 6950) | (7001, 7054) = -0.022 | 16.1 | 15.5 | 15.9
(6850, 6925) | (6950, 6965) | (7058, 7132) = -0.004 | 16.1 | 15.1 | 15.8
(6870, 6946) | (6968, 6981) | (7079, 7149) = 0.020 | 16.2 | 15.1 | 15.8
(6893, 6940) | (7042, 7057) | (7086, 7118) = 0.003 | 16.2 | 15.2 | 15.4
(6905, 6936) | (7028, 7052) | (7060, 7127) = -0.005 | 16.3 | 15.1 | 15.5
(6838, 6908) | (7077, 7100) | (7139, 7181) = 0.014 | 16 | 15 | 15.2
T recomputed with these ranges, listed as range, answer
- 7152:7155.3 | 14.6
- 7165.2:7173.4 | 14.9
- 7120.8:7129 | 15.1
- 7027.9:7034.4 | 15.5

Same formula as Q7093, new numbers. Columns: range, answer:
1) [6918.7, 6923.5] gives 16.6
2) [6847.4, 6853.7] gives 16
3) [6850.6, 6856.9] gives 15.9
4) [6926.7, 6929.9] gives 16.5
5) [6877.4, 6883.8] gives 15.7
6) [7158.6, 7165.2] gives 14.9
